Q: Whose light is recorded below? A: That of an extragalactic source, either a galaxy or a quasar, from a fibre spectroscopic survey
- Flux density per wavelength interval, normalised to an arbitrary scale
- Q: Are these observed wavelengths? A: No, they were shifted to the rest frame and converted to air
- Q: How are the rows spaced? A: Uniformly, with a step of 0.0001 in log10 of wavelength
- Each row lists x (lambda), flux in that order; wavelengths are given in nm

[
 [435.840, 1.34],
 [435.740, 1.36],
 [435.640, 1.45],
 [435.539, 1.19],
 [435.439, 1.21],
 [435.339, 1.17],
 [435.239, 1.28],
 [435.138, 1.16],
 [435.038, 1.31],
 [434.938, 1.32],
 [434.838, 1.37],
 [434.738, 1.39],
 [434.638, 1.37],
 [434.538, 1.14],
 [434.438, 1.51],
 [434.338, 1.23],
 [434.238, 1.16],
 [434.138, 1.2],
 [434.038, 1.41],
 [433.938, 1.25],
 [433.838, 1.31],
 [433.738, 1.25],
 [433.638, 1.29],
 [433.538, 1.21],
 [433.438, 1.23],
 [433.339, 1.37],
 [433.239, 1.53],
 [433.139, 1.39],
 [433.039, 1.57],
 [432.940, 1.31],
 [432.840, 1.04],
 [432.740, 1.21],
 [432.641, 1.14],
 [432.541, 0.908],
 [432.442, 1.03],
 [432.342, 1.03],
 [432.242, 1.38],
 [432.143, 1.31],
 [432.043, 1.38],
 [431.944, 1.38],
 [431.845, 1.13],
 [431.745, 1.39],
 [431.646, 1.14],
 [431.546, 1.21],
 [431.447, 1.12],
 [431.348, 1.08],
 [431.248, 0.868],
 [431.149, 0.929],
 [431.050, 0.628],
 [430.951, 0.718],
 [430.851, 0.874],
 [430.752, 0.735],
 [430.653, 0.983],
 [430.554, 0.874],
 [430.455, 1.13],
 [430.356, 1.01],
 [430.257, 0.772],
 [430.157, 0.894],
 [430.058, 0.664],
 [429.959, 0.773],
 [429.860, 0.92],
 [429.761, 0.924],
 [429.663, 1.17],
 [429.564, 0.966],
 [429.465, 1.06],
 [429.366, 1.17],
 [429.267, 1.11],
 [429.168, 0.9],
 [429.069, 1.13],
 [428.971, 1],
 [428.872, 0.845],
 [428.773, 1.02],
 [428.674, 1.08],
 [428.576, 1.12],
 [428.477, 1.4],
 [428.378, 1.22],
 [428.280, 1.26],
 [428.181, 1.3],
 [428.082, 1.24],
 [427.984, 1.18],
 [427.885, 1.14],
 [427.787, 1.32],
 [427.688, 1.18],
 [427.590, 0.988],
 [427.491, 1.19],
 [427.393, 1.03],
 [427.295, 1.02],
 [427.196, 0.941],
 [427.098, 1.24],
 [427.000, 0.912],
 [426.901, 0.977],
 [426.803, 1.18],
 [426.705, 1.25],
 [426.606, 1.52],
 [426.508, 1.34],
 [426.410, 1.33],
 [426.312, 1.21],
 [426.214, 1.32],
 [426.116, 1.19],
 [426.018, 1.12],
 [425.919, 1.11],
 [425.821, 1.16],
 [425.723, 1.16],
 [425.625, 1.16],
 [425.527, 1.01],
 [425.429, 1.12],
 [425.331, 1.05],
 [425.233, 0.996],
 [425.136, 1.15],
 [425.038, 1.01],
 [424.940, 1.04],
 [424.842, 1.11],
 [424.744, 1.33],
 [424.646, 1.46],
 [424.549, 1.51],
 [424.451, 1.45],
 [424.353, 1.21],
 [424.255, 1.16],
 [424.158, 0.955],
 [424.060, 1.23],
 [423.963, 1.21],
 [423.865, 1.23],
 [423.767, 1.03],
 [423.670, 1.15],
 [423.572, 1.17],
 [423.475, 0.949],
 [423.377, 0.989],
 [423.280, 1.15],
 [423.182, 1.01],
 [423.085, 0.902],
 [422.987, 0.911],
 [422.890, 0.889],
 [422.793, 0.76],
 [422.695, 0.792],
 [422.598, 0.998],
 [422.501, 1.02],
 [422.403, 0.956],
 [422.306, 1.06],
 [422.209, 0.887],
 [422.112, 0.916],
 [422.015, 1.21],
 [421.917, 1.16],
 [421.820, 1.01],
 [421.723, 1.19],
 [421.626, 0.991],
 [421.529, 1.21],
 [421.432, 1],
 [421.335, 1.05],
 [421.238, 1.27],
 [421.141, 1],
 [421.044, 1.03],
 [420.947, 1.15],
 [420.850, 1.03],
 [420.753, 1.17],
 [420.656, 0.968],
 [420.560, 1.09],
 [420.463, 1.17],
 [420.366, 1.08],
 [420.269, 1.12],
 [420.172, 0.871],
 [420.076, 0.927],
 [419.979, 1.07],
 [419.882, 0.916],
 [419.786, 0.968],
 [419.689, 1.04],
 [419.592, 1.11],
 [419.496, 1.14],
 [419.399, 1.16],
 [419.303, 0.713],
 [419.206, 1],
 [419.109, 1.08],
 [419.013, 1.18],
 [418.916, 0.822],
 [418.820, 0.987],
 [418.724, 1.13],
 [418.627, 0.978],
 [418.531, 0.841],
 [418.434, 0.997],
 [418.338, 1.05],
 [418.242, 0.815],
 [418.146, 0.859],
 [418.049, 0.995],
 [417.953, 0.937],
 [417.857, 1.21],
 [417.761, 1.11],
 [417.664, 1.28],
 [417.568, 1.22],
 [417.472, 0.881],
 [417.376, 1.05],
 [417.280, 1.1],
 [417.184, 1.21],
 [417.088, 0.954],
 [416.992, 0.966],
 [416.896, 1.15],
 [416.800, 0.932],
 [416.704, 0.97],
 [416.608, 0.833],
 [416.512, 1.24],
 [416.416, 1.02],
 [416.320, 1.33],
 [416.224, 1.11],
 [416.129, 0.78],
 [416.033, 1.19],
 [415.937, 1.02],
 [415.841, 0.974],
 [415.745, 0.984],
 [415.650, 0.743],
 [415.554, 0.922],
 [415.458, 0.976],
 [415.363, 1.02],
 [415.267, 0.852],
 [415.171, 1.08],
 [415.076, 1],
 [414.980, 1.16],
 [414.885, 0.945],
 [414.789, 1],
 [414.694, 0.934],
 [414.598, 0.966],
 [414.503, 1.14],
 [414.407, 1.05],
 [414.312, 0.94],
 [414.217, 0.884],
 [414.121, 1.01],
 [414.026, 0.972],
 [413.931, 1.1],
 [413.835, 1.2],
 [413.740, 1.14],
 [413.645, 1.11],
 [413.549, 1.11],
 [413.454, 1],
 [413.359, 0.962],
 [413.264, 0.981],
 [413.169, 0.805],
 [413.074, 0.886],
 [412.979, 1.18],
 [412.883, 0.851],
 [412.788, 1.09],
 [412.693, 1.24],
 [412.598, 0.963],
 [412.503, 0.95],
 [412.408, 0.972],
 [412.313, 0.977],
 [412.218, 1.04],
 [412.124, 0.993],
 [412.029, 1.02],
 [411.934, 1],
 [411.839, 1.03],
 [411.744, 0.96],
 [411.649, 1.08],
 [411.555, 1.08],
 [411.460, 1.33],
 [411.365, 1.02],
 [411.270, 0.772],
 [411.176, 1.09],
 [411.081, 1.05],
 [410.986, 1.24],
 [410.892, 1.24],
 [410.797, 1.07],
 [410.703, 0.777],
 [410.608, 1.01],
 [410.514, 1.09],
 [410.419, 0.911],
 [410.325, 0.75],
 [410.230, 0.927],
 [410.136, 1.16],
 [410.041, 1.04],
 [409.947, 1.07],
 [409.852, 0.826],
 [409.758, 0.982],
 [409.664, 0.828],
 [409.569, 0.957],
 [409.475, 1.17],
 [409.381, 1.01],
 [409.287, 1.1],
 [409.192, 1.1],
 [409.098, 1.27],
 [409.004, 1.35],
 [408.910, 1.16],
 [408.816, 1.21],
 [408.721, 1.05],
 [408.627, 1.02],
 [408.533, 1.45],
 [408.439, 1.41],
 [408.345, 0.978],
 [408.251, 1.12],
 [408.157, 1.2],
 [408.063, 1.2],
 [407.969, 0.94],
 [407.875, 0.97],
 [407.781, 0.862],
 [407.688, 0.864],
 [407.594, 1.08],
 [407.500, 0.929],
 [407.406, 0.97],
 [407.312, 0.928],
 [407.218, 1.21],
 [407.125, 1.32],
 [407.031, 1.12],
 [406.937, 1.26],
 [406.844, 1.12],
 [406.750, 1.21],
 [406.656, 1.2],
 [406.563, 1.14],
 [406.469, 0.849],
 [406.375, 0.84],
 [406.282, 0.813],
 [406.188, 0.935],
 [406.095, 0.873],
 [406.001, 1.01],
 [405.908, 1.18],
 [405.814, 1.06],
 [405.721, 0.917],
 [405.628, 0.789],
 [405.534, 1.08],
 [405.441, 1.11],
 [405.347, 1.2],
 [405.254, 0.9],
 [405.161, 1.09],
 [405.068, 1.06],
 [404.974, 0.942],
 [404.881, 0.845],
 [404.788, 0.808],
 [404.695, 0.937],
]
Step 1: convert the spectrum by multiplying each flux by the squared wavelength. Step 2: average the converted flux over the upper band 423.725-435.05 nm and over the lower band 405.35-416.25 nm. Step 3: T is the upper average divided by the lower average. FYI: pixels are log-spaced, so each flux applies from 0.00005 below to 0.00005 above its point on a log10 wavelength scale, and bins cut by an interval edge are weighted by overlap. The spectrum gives 1.21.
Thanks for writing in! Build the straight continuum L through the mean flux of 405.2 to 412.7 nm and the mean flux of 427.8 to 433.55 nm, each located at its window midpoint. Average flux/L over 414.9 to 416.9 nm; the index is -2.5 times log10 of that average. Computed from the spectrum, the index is 0.06 mag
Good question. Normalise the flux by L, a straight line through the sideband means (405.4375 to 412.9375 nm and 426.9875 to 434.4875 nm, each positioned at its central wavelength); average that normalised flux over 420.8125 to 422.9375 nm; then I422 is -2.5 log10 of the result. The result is 0.06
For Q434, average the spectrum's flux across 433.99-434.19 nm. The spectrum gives 1.3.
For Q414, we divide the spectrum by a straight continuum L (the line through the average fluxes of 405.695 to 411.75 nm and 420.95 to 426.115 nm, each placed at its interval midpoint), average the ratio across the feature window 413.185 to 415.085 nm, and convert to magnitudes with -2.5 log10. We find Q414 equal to 0.044 mag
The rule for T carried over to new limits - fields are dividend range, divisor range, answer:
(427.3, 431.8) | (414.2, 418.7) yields 1.09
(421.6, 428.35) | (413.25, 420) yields 1.14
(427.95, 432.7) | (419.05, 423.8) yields 1.07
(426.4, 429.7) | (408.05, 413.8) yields 1.17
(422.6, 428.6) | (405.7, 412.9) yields 1.17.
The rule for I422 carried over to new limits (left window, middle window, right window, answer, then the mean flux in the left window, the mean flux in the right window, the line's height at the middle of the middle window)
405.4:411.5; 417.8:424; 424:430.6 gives 0.07 mag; 1.05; 1.12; 1.1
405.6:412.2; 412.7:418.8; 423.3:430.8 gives 0.06 mag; 1.05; 1.11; 1.07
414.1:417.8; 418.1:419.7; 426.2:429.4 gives 0.07 mag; 1.02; 1.15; 1.06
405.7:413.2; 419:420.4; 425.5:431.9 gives 0.04 mag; 1.05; 1.08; 1.06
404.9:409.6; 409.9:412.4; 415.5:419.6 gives 0.03 mag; 1.07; 1.02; 1.05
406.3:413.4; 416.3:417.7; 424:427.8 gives 0.03 mag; 1.05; 1.17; 1.1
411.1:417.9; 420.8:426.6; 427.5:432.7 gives -0.06 mag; 1.03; 1.06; 1.05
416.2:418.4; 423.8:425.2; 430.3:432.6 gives -0.15 mag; 1.05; 1.05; 1.05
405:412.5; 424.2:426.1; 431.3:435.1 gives 0.02 mag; 1.05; 1.26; 1.19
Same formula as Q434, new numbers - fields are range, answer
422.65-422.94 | 0.815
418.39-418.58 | 0.916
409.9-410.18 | 1.09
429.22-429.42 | 1.14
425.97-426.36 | 1.21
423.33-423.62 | 1.04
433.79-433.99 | 1.28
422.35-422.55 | 0.989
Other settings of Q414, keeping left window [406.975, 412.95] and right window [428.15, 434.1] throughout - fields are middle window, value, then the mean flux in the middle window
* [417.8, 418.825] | 0.10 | 0.983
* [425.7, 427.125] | -0.10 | 1.2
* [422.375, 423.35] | 0.16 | 0.939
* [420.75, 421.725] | -0.01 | 1.09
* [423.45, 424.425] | -0.05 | 1.14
